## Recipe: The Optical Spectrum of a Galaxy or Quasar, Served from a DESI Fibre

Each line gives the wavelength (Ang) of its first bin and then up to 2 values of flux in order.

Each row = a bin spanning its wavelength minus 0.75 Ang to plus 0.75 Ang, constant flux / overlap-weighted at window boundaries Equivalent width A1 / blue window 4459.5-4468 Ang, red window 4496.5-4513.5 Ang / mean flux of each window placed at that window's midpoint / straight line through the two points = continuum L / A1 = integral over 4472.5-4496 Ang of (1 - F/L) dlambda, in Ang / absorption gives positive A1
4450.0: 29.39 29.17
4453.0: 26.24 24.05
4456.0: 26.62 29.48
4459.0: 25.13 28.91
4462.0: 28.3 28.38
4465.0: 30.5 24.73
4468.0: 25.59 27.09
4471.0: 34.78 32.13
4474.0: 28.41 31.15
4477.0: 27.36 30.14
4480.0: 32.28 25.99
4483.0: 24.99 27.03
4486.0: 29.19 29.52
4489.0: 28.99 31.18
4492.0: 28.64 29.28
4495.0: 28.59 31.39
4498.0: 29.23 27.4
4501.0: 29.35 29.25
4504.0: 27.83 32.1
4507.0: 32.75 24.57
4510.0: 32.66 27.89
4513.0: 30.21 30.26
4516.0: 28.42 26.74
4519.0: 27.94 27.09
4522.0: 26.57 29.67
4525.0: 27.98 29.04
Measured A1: -0.3 Ang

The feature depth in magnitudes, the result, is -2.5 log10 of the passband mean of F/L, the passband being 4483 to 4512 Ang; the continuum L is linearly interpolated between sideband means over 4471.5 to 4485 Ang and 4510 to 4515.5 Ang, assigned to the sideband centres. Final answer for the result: 0.01 mag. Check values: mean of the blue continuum 29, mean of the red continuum 29.8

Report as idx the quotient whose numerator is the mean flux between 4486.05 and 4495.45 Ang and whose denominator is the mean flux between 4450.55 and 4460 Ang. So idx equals 1.1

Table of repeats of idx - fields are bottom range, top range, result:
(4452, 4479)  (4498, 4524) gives 1.02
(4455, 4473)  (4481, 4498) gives 1.01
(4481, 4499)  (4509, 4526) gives 1.00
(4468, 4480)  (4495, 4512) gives 0.98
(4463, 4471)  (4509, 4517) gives 1.06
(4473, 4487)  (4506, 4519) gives 1.02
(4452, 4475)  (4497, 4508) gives 1.06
